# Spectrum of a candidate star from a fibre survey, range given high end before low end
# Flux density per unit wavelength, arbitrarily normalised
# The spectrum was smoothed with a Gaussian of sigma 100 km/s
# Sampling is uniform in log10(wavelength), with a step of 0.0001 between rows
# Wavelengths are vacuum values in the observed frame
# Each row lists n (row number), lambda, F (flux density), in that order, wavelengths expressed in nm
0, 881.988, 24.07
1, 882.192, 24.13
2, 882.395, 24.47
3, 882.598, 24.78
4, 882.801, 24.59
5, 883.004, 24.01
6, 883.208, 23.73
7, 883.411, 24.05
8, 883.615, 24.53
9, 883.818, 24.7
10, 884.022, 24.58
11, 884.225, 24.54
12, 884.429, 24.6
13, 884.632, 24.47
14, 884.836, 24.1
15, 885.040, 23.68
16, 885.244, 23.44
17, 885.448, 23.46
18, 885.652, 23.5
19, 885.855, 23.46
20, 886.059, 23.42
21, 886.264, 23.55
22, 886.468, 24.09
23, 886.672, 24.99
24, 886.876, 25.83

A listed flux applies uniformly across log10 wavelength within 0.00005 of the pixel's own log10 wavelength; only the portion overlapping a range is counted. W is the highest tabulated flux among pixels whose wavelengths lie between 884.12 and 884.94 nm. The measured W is 24.6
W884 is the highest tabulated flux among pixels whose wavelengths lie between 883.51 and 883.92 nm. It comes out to 24.7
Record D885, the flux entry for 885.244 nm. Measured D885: 23.44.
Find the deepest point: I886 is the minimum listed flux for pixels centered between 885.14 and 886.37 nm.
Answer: 23.42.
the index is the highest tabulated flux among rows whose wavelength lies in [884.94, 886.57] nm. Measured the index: 24.09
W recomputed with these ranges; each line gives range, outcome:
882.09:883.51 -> 24.78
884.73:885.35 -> 24.1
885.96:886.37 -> 23.55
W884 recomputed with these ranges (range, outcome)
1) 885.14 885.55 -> 23.46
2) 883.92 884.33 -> 24.58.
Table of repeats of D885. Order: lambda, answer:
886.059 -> 23.42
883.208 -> 23.73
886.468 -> 24.09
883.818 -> 24.7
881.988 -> 24.07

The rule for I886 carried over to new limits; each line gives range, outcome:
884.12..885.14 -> 23.68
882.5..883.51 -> 23.73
